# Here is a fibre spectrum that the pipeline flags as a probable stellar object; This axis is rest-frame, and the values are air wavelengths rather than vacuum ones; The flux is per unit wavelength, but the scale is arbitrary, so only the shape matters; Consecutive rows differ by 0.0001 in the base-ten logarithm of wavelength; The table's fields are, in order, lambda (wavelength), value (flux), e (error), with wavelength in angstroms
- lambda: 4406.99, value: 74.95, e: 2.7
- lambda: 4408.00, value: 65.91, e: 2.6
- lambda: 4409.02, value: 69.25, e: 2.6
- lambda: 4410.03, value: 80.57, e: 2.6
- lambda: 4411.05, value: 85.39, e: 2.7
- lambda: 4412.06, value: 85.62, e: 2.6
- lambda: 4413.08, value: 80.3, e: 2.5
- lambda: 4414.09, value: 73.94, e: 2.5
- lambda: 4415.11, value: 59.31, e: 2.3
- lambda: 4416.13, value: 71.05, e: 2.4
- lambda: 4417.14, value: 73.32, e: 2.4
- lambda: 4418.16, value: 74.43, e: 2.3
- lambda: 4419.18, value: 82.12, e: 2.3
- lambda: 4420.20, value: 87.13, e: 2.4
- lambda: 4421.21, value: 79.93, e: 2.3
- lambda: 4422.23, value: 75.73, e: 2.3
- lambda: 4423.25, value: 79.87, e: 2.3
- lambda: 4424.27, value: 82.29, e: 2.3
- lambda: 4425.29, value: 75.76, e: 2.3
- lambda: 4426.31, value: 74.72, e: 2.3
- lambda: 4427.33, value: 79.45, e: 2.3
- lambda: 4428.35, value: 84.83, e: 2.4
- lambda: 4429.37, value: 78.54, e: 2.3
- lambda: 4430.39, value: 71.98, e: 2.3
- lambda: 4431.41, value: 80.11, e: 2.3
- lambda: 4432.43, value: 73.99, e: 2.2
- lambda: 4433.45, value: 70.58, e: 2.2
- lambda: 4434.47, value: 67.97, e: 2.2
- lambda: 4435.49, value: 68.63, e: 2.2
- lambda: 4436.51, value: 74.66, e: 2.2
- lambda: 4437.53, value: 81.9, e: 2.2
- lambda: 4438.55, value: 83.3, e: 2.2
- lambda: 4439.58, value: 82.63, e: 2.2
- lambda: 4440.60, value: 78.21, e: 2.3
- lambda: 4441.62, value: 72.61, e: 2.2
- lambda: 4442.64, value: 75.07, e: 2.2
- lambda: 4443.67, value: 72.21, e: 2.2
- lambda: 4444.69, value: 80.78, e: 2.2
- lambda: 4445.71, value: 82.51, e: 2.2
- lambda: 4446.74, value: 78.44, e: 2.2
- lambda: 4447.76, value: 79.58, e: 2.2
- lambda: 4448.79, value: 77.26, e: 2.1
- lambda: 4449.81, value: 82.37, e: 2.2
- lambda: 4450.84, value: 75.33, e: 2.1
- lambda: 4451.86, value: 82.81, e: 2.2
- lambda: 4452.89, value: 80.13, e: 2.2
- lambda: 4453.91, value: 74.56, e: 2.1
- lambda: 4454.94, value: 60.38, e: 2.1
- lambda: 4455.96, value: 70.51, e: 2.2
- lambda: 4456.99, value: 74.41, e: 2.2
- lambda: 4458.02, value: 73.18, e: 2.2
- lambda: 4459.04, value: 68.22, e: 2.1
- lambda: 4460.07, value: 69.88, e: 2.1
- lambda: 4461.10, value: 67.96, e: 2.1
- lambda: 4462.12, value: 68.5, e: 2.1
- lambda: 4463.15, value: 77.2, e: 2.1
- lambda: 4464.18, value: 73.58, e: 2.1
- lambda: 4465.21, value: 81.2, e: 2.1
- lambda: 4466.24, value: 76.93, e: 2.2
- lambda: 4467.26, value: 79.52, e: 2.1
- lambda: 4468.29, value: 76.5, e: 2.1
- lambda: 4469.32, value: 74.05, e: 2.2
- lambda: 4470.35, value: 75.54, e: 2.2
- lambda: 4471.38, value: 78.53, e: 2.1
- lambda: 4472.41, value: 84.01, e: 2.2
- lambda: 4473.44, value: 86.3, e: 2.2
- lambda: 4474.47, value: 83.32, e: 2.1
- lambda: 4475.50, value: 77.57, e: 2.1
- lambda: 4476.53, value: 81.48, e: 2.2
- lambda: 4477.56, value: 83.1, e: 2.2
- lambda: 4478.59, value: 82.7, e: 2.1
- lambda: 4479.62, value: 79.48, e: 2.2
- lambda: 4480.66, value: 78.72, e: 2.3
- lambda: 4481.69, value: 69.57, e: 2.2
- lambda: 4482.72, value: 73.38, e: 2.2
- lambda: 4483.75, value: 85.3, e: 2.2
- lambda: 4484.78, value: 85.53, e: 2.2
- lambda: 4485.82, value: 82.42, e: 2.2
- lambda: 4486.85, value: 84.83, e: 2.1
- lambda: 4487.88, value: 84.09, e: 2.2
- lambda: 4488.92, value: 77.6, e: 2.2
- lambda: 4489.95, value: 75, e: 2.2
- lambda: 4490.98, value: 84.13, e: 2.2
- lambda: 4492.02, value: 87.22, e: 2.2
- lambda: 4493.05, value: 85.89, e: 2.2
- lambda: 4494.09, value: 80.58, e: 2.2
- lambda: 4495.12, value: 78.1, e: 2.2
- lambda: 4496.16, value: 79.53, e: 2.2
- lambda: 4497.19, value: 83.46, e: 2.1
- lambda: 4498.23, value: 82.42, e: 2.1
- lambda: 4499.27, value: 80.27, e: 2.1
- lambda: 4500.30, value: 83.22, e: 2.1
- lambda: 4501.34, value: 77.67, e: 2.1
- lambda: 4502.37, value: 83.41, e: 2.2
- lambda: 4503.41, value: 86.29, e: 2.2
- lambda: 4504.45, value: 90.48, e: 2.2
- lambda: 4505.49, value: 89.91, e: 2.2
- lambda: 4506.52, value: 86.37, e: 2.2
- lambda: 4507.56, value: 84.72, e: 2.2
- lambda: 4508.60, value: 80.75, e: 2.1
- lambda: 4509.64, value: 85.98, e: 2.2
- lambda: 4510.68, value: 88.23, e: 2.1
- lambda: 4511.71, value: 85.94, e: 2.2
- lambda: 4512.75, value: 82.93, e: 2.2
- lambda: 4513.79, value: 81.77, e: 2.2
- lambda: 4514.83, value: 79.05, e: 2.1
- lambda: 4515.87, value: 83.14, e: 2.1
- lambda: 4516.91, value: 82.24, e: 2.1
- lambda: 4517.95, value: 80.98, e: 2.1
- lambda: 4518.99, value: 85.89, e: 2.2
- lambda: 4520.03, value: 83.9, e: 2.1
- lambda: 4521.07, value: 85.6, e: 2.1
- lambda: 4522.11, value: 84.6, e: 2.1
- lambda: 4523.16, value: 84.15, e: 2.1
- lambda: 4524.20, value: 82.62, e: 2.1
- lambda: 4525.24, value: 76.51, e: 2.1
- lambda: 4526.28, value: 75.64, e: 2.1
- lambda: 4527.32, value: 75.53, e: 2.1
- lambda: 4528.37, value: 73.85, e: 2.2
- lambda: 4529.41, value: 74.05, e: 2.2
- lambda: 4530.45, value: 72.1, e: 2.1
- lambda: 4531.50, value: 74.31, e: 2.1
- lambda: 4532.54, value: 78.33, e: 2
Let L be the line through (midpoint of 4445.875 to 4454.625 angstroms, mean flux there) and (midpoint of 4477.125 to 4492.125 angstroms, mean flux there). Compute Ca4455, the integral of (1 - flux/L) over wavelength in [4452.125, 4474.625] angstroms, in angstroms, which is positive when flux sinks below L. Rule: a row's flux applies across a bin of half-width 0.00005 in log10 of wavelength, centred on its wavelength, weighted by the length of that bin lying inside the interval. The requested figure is 1.18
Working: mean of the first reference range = 78.5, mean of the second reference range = 80.7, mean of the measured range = 75.2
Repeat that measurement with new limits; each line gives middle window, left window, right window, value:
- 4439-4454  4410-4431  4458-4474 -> -0.3 angstroms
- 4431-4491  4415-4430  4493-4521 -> 2.3 angstroms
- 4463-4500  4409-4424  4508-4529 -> 0.0 angstroms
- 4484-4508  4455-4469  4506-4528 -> -1.3 angstroms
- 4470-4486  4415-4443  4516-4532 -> -0.5 angstroms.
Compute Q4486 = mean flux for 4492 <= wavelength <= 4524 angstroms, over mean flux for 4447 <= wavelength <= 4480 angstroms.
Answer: 1.09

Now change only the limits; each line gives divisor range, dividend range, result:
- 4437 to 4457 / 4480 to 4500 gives 1.05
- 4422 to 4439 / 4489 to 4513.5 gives 1.09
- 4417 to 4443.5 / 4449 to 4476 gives 0.98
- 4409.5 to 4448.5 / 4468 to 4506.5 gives 1.05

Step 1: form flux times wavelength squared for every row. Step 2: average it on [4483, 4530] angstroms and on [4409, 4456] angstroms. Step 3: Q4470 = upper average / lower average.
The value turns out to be 1.1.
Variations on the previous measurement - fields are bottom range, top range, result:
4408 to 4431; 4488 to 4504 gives 1.09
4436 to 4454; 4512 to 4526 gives 1.08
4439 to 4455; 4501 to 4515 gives 1.12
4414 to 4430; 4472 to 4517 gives 1.11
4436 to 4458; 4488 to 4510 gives 1.10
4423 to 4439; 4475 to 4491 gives 1.07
